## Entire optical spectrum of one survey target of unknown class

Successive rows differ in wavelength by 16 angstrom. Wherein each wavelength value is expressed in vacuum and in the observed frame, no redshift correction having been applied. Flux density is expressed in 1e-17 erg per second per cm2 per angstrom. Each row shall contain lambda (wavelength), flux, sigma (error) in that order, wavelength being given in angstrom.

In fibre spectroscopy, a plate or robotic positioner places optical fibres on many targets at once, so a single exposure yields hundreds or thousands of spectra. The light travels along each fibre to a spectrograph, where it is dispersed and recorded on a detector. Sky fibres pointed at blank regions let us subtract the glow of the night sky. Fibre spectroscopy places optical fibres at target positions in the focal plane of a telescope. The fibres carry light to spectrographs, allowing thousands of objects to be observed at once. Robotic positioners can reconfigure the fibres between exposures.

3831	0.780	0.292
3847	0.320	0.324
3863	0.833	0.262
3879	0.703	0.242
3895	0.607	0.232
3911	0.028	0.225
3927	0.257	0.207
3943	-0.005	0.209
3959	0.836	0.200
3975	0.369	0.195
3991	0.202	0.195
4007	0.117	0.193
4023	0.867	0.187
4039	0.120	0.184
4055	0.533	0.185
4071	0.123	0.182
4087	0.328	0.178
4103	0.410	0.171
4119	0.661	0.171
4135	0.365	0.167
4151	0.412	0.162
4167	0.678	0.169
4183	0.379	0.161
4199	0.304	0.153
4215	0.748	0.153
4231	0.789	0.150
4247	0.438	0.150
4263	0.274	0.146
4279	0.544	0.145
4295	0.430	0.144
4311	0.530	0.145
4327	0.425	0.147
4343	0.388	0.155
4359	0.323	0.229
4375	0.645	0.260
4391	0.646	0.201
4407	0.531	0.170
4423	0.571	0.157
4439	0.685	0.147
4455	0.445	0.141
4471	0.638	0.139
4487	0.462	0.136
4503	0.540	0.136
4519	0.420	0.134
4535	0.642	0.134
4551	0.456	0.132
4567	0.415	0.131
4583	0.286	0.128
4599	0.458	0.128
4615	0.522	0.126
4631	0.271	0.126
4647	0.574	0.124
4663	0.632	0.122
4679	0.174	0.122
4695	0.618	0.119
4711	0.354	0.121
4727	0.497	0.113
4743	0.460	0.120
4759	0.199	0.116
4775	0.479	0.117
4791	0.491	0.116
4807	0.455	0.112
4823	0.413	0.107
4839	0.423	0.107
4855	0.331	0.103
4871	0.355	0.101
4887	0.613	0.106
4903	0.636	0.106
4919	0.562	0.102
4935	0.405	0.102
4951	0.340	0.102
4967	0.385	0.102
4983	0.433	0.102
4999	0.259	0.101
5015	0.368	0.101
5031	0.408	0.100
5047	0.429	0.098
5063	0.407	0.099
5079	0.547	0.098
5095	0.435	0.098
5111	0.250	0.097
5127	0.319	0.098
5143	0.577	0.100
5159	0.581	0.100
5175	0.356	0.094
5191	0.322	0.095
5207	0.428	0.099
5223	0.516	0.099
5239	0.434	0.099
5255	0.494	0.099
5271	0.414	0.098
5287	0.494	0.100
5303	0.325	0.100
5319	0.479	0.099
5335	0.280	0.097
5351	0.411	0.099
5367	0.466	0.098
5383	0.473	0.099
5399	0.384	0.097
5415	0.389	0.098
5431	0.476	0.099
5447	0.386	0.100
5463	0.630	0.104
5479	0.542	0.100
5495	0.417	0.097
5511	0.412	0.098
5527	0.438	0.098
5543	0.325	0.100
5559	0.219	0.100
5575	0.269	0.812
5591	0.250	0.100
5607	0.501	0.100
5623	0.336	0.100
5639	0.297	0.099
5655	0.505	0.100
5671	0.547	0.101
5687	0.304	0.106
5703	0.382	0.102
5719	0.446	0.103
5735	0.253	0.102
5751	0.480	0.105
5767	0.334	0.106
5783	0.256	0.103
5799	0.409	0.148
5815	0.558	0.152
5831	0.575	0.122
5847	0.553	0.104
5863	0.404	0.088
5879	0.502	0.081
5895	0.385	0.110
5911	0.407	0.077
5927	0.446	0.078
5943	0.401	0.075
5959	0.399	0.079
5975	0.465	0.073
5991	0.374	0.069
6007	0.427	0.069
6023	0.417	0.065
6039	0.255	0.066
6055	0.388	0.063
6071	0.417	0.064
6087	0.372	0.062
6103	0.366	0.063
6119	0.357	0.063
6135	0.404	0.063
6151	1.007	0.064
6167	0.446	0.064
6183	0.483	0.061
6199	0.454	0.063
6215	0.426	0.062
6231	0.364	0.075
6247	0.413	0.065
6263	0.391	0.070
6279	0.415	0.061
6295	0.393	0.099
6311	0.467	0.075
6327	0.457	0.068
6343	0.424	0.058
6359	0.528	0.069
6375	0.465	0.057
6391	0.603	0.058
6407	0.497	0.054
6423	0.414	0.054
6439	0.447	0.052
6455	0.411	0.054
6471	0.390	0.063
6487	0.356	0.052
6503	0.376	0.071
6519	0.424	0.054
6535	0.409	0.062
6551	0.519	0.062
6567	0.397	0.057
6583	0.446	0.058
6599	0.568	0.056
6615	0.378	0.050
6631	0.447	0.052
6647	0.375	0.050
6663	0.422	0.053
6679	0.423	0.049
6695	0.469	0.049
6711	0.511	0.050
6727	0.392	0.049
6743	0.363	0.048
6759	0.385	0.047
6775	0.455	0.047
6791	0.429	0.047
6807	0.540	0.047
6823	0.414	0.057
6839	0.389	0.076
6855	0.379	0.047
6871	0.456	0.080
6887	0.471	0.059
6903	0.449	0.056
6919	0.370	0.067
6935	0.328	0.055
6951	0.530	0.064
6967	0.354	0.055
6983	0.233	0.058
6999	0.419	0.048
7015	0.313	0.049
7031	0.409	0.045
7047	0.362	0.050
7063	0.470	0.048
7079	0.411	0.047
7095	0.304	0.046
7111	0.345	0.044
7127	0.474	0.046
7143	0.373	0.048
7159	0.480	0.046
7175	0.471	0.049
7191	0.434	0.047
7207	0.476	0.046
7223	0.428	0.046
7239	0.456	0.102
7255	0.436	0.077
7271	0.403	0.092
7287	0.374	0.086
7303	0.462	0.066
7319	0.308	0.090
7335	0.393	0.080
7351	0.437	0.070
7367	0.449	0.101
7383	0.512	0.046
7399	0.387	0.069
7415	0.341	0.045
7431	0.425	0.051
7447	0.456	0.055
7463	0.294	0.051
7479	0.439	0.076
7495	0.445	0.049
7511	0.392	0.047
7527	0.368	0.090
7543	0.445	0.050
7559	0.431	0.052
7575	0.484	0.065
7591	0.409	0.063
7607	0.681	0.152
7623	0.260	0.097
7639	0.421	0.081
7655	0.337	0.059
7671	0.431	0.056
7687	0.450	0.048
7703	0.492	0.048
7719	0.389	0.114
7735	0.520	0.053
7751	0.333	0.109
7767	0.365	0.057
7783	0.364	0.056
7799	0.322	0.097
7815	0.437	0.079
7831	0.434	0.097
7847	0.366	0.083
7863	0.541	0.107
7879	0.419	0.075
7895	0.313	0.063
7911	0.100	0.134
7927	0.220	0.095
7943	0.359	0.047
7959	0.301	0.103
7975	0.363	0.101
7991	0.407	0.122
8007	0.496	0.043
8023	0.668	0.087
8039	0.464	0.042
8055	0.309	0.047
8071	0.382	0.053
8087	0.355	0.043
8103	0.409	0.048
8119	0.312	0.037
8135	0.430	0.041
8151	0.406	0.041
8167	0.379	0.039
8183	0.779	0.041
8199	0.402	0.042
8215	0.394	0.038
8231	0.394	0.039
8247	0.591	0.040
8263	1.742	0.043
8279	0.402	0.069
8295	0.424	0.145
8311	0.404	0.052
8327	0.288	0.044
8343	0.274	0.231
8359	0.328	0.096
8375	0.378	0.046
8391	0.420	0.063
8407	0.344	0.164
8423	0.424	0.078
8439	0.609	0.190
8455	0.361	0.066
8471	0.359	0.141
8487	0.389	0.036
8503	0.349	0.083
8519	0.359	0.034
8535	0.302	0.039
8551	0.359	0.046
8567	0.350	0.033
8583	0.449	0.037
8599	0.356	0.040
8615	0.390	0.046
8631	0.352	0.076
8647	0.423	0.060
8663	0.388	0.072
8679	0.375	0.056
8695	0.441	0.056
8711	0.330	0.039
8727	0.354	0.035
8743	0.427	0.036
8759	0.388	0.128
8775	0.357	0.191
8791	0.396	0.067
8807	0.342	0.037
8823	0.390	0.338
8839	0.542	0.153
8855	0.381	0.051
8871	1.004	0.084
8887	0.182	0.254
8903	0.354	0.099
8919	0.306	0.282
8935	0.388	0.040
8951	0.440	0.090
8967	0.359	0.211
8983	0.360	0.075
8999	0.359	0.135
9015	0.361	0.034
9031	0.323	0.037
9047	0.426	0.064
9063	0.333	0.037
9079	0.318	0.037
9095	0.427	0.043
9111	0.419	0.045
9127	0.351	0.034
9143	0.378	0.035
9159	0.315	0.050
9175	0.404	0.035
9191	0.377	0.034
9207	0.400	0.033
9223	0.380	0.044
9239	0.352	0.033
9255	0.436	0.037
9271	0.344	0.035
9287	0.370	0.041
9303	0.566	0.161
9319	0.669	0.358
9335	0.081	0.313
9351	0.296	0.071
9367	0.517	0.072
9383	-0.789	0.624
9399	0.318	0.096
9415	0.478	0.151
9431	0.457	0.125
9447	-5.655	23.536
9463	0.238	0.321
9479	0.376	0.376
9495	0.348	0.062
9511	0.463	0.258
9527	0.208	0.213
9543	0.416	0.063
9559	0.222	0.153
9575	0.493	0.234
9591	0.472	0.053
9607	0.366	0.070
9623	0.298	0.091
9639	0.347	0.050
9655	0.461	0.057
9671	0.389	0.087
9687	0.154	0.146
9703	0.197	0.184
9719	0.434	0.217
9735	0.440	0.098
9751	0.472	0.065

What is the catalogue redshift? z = 0.65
